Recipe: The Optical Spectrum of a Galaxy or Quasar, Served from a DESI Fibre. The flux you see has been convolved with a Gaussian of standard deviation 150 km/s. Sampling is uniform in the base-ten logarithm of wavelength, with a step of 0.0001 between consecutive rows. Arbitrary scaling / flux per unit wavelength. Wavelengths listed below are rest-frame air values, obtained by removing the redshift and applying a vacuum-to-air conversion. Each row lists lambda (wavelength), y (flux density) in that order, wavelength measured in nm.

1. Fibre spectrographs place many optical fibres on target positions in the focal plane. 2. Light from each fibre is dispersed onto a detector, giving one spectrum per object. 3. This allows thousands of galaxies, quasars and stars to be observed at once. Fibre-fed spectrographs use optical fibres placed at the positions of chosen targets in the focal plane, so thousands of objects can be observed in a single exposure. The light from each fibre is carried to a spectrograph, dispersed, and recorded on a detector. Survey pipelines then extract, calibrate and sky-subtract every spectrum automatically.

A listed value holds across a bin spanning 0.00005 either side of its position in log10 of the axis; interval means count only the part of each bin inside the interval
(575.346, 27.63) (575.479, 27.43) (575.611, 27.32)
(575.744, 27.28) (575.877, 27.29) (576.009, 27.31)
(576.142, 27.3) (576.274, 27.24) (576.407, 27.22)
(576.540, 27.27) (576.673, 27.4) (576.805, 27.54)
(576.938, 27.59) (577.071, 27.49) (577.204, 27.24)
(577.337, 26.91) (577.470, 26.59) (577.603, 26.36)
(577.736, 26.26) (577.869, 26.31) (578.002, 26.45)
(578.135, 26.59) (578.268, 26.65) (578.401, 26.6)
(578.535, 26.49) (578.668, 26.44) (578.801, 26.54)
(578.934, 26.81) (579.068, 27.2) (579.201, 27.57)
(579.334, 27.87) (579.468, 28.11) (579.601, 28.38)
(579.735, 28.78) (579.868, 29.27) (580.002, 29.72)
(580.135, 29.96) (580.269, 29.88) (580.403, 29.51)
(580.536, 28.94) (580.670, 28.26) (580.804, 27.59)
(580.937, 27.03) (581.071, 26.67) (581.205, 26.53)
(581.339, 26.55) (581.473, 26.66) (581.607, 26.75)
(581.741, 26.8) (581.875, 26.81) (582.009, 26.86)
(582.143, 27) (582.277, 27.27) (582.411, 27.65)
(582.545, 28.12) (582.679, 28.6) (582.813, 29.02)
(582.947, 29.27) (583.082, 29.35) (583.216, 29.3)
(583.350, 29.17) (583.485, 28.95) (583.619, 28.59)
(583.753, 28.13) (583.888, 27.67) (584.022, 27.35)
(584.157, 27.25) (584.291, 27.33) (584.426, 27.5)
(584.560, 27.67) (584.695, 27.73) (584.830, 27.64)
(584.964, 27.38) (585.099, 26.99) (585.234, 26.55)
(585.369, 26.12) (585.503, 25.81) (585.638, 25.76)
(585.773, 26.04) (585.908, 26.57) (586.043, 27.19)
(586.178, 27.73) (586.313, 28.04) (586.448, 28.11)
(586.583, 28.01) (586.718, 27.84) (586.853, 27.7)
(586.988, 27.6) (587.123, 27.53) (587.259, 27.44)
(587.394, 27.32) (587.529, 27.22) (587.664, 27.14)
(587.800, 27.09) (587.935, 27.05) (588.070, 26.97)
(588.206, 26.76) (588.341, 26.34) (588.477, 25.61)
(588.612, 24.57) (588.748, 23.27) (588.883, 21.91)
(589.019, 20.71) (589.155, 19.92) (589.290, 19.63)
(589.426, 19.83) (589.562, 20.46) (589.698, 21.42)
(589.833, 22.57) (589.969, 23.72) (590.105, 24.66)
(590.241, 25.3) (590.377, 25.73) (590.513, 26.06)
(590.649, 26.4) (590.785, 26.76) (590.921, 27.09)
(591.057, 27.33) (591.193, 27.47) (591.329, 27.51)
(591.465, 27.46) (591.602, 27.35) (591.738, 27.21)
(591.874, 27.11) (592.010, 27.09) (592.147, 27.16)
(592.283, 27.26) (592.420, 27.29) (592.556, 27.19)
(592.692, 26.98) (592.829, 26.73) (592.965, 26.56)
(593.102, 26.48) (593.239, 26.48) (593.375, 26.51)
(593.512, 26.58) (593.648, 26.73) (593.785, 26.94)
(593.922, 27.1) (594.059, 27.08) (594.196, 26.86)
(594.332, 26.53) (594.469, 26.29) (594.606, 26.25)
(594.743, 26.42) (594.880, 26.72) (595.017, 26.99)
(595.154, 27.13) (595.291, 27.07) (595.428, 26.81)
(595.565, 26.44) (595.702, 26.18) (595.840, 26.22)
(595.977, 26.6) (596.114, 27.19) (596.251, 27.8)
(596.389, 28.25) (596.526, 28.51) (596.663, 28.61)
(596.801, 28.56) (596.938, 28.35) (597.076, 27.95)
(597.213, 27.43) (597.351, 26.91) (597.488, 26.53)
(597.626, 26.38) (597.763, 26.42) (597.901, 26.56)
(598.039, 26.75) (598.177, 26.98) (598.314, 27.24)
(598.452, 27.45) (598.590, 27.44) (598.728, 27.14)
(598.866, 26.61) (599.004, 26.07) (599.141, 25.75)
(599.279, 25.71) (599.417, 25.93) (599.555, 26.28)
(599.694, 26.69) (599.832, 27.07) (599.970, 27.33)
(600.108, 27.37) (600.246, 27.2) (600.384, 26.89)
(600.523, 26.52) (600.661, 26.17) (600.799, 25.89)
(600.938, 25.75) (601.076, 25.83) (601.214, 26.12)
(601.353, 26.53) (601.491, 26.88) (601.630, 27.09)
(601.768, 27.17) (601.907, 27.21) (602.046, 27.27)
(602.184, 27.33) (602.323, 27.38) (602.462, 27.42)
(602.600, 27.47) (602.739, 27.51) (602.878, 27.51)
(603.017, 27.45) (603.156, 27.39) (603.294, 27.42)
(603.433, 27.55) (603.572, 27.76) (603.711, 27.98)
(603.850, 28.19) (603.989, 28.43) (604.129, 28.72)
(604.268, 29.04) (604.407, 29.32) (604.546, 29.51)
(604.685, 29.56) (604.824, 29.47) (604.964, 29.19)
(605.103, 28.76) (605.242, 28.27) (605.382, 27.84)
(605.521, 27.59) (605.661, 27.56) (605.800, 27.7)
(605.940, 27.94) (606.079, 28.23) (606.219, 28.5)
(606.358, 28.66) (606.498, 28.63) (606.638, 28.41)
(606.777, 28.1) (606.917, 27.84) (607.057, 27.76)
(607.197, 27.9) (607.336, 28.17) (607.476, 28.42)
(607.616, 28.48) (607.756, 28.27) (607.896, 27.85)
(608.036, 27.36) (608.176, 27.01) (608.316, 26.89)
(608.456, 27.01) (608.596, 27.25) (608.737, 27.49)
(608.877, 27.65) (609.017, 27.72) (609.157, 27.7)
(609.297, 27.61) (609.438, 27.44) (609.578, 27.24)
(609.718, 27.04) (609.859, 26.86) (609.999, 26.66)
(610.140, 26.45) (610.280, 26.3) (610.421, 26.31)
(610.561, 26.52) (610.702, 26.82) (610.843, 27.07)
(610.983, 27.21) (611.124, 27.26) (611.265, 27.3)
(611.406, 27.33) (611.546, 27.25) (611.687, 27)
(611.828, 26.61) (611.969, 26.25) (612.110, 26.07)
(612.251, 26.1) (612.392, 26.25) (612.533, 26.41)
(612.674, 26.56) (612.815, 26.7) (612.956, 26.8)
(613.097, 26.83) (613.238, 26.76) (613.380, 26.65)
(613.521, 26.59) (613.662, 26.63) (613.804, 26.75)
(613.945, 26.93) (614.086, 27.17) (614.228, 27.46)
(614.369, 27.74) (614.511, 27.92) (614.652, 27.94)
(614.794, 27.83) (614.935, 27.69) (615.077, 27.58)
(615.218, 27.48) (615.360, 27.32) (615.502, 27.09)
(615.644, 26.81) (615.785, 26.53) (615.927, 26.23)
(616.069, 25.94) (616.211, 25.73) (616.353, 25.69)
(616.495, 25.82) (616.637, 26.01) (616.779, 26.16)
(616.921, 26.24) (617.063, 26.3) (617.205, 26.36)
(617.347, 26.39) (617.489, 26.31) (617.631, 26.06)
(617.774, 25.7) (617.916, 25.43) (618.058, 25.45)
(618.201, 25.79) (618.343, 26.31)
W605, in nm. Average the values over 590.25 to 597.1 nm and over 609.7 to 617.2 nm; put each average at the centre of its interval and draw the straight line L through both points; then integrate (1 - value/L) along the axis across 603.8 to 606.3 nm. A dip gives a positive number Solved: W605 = -0.16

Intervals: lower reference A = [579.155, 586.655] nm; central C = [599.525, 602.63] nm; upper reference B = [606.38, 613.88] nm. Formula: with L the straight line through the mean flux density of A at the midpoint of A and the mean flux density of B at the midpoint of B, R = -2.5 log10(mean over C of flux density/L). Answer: 0.02 mag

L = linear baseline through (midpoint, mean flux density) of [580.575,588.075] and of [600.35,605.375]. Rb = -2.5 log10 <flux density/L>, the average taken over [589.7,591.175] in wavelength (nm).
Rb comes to 0.09 mag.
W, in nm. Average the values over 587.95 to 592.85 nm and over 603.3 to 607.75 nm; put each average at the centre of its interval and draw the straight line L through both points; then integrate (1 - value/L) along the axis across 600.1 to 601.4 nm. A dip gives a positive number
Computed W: 0.046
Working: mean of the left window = 25.2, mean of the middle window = 26.4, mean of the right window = 28.4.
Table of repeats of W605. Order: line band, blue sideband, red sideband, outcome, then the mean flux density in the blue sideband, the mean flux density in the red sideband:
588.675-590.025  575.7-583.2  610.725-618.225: 0.29 nm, 27.5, 26.7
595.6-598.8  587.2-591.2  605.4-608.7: -0.14 nm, 24.7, 27.9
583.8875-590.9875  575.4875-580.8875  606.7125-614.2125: 0.41 nm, 27.5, 27.1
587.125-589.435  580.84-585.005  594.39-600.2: 0.22 nm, 27.7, 27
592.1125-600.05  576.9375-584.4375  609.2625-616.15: 0.11 nm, 27.7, 26.9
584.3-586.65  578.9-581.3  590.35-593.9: 0.04 nm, 28.2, 26.9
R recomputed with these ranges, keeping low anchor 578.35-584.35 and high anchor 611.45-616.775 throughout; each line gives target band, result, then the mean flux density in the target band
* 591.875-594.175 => 0.02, 26.9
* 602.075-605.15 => -0.04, 28.2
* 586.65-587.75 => 0.01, 27.5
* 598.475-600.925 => 0.03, 26.6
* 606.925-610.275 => -0.02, 27.5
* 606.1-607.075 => -0.05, 28.3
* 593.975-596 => 0.03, 26.6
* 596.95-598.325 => 0.01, 27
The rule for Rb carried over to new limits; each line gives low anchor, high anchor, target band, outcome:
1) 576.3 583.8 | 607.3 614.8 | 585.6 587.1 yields 0.01 mag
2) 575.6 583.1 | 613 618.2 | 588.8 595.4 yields 0.06 mag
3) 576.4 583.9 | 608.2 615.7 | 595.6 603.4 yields 0.01 mag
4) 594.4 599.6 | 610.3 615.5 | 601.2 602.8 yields -0.01 mag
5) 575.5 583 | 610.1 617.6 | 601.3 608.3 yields -0.04 mag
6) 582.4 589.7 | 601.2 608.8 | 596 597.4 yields -0.02 mag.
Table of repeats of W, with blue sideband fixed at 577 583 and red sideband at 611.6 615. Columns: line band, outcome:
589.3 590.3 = 0.181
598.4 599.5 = 0.027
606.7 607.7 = -0.040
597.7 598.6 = 0.008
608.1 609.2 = -0.014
